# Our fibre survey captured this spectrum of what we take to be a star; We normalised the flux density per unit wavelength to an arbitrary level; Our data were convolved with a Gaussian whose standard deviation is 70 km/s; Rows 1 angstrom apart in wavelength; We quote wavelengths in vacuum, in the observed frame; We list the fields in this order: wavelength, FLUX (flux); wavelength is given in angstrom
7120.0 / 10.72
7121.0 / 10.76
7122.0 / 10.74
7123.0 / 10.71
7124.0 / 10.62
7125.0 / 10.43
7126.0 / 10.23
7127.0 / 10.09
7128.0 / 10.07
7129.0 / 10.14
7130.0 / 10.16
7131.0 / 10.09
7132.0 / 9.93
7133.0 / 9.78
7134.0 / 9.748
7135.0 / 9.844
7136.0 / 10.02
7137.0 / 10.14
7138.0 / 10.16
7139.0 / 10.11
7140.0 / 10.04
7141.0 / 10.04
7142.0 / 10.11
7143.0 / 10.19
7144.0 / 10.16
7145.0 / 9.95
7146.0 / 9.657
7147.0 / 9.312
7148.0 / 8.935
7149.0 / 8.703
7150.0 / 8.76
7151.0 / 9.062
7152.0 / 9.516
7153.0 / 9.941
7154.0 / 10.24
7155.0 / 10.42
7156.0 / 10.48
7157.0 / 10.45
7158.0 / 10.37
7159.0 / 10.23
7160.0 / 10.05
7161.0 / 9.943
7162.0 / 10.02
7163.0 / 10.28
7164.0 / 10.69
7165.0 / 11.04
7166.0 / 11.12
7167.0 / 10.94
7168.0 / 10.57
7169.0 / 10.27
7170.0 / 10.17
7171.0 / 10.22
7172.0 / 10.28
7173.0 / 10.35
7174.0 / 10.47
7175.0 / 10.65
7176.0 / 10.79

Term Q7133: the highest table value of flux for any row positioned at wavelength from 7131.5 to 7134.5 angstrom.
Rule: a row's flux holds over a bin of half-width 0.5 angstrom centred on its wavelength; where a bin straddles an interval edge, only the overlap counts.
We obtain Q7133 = 9.93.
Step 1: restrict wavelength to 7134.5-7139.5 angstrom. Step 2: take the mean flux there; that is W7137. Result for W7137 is 10.1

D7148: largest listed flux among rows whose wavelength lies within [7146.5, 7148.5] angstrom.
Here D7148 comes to 9.312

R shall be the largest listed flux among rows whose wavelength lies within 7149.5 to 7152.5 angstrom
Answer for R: 9.516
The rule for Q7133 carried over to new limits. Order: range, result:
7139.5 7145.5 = 10.19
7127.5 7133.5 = 10.16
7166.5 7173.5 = 10.94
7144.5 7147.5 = 9.95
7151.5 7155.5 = 10.42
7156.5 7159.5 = 10.45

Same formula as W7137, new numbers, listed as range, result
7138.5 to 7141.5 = 10.1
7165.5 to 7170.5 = 10.6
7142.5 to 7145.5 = 10.1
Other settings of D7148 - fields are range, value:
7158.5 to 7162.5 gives 10.23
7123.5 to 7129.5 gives 10.62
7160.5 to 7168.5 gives 11.12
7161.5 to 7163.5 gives 10.28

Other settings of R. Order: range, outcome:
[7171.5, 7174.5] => 10.47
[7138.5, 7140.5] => 10.11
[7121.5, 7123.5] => 10.74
